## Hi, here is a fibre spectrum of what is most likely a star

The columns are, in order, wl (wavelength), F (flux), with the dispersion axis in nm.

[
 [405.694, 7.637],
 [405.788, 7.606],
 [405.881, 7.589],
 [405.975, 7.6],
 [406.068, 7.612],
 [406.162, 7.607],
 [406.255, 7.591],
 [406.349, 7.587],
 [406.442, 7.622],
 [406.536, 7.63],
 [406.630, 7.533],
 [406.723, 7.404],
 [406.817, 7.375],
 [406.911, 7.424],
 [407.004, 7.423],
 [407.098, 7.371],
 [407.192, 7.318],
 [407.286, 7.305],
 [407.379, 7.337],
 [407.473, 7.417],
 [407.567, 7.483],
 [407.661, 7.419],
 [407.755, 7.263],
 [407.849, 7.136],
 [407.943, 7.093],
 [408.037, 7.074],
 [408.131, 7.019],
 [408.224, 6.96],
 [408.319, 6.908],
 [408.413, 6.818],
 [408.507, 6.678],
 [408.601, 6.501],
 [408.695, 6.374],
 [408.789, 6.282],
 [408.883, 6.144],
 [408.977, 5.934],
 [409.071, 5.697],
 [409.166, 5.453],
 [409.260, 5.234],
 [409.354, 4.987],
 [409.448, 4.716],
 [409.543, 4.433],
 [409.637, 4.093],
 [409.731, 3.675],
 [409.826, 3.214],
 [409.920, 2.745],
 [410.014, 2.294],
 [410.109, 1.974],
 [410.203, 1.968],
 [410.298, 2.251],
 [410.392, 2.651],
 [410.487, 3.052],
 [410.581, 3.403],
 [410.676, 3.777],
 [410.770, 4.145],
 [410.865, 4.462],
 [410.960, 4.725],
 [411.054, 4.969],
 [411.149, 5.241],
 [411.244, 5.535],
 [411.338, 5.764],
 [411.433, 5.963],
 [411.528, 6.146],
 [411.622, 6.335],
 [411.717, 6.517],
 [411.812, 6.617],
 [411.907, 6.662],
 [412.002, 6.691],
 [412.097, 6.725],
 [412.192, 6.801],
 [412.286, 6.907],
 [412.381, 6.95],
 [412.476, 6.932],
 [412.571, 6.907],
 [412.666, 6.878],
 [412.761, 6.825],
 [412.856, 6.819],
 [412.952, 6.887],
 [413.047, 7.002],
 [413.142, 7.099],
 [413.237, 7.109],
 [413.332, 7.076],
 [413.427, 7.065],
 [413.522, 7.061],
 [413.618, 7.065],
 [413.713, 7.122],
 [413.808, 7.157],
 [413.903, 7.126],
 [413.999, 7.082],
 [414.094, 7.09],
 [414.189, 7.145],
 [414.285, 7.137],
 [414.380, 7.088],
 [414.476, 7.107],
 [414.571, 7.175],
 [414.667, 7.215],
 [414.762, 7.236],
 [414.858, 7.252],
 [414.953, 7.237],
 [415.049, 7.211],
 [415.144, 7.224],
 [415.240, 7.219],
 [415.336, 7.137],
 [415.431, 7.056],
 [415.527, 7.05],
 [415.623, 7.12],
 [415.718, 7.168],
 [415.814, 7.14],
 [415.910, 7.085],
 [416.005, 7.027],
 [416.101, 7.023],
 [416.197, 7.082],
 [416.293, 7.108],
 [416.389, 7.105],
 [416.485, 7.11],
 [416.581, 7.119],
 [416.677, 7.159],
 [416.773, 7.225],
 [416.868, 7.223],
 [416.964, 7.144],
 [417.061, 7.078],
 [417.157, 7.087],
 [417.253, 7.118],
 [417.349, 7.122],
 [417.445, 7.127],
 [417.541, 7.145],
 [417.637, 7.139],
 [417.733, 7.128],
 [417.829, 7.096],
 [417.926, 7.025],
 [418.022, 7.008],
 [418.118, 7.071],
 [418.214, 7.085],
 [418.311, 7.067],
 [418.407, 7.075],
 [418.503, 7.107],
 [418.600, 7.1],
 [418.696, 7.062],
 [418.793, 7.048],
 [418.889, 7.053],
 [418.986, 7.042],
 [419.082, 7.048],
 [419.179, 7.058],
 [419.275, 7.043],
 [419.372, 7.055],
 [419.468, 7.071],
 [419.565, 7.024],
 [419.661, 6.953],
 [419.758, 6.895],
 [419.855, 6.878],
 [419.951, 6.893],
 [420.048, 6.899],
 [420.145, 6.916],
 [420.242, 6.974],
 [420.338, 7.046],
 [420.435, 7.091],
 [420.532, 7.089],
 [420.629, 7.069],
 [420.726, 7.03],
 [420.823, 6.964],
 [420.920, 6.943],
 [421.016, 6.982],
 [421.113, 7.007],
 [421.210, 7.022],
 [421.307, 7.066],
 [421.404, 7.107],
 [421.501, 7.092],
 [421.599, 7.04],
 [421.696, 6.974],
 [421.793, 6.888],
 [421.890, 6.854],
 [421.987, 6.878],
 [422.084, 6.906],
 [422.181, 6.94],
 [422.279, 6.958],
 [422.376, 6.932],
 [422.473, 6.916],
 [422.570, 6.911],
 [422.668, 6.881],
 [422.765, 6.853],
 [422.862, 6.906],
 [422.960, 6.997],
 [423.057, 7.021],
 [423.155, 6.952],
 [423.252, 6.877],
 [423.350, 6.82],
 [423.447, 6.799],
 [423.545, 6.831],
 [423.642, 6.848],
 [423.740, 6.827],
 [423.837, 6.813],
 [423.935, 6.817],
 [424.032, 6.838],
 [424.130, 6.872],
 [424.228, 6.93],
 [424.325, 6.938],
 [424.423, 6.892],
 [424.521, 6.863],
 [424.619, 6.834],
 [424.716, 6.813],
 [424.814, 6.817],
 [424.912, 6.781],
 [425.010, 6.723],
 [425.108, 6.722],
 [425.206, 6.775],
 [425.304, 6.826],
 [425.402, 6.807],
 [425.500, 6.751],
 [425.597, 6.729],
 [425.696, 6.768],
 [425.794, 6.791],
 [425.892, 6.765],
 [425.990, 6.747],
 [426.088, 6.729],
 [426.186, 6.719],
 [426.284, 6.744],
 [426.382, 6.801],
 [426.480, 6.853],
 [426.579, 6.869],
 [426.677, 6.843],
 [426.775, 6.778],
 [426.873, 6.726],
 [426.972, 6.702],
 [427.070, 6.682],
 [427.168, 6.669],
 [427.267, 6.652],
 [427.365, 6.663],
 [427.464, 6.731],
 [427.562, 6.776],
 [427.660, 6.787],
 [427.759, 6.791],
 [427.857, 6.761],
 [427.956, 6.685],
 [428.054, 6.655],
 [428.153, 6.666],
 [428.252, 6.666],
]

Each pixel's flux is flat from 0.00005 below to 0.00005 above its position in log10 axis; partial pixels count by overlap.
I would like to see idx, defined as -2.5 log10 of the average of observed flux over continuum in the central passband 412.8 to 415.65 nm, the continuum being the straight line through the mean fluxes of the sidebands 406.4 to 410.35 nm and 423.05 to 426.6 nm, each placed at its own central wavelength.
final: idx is -0.137 mag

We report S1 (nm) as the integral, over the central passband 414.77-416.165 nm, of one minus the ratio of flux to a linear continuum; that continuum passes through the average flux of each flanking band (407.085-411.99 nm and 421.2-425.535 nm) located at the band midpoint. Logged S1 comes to -0.246 nm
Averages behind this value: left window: 5.46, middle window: 7.14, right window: 6.88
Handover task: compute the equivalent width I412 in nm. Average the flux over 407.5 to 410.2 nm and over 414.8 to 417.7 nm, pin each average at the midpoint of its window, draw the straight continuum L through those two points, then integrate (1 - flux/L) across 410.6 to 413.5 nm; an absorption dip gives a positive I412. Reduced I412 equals 0.02 nm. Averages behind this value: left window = 5.58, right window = 7.14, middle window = 6.23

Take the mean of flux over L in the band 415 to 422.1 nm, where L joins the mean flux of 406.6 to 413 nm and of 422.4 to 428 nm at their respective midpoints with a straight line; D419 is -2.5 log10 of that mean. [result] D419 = -0.11 mag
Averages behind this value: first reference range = 5.83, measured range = 7.06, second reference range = 6.81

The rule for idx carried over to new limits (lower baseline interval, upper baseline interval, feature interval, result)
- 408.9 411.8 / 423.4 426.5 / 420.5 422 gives -0.13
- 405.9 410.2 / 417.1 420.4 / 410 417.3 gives 0.05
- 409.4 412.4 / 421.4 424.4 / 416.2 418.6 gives -0.20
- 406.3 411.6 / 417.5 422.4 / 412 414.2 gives -0.13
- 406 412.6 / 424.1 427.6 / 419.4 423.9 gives -0.06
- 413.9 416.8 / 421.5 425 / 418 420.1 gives 0.00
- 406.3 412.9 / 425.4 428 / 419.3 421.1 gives -0.09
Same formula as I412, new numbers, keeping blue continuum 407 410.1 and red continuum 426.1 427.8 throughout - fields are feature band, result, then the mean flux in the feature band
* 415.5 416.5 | -0.13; 7.09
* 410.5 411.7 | 0.21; 5.02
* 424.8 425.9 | -0.01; 6.77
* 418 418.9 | -0.09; 7.07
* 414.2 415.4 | -0.18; 7.18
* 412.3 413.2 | -0.11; 6.92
